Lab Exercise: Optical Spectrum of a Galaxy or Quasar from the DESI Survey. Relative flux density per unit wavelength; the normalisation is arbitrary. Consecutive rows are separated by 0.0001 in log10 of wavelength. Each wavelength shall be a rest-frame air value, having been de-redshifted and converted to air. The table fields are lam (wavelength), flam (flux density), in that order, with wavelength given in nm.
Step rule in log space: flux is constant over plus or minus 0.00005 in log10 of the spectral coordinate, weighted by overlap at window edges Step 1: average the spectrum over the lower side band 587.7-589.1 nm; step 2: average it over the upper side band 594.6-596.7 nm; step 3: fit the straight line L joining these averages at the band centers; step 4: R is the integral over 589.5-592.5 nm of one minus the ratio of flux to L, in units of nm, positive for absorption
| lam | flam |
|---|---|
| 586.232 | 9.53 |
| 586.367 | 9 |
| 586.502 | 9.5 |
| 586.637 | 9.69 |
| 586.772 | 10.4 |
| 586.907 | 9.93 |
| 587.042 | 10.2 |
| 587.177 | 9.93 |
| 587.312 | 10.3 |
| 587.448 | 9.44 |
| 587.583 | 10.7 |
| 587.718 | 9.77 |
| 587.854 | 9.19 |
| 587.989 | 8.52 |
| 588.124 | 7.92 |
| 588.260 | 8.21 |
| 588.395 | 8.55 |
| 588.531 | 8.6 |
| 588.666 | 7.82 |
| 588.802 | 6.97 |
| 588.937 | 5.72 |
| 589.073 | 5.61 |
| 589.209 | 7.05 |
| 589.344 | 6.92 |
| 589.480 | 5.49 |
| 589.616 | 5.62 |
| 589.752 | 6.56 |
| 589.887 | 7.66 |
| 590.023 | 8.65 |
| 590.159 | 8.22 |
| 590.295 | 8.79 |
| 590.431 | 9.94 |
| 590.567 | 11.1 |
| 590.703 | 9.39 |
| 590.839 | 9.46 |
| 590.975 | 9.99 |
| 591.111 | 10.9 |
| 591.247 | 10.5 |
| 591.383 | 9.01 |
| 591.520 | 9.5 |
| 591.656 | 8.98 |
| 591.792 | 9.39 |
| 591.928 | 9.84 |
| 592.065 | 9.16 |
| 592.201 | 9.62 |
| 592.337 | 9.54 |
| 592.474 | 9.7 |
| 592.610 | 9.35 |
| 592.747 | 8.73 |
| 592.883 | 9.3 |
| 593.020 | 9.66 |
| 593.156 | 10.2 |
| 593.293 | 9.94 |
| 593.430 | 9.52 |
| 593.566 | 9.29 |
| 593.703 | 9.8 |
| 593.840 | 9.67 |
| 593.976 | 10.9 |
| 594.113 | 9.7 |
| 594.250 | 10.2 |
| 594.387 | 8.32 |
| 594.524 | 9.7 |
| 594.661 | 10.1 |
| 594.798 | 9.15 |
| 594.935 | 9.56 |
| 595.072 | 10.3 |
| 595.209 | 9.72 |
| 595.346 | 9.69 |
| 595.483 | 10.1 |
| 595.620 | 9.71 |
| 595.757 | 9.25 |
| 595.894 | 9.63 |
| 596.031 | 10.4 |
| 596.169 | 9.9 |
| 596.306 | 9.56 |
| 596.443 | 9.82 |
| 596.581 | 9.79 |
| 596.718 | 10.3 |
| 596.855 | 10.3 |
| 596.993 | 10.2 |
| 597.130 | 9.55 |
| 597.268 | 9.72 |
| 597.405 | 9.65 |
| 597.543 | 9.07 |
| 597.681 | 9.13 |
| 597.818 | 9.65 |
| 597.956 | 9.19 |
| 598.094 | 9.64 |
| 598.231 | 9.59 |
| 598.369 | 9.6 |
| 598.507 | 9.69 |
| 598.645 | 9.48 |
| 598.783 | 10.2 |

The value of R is -0.18 nm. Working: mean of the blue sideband 7.9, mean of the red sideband 9.79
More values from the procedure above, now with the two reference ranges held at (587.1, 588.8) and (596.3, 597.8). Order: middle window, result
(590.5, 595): -0.13 nm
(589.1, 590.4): 0.27 nm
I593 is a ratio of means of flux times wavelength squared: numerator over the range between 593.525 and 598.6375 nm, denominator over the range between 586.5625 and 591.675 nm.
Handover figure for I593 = 1.14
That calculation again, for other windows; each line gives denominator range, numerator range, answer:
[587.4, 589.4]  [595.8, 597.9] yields 1.25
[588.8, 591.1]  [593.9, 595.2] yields 1.25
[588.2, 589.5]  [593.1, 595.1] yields 1.39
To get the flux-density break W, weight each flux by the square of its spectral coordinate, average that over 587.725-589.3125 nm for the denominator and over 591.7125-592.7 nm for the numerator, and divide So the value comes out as 1.25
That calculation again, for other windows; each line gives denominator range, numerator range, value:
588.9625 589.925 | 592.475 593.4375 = 1.52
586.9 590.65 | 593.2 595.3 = 1.19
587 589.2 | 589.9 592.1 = 1.13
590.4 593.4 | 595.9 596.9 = 1.05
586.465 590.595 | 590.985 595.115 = 1.16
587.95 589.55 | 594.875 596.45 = 1.38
